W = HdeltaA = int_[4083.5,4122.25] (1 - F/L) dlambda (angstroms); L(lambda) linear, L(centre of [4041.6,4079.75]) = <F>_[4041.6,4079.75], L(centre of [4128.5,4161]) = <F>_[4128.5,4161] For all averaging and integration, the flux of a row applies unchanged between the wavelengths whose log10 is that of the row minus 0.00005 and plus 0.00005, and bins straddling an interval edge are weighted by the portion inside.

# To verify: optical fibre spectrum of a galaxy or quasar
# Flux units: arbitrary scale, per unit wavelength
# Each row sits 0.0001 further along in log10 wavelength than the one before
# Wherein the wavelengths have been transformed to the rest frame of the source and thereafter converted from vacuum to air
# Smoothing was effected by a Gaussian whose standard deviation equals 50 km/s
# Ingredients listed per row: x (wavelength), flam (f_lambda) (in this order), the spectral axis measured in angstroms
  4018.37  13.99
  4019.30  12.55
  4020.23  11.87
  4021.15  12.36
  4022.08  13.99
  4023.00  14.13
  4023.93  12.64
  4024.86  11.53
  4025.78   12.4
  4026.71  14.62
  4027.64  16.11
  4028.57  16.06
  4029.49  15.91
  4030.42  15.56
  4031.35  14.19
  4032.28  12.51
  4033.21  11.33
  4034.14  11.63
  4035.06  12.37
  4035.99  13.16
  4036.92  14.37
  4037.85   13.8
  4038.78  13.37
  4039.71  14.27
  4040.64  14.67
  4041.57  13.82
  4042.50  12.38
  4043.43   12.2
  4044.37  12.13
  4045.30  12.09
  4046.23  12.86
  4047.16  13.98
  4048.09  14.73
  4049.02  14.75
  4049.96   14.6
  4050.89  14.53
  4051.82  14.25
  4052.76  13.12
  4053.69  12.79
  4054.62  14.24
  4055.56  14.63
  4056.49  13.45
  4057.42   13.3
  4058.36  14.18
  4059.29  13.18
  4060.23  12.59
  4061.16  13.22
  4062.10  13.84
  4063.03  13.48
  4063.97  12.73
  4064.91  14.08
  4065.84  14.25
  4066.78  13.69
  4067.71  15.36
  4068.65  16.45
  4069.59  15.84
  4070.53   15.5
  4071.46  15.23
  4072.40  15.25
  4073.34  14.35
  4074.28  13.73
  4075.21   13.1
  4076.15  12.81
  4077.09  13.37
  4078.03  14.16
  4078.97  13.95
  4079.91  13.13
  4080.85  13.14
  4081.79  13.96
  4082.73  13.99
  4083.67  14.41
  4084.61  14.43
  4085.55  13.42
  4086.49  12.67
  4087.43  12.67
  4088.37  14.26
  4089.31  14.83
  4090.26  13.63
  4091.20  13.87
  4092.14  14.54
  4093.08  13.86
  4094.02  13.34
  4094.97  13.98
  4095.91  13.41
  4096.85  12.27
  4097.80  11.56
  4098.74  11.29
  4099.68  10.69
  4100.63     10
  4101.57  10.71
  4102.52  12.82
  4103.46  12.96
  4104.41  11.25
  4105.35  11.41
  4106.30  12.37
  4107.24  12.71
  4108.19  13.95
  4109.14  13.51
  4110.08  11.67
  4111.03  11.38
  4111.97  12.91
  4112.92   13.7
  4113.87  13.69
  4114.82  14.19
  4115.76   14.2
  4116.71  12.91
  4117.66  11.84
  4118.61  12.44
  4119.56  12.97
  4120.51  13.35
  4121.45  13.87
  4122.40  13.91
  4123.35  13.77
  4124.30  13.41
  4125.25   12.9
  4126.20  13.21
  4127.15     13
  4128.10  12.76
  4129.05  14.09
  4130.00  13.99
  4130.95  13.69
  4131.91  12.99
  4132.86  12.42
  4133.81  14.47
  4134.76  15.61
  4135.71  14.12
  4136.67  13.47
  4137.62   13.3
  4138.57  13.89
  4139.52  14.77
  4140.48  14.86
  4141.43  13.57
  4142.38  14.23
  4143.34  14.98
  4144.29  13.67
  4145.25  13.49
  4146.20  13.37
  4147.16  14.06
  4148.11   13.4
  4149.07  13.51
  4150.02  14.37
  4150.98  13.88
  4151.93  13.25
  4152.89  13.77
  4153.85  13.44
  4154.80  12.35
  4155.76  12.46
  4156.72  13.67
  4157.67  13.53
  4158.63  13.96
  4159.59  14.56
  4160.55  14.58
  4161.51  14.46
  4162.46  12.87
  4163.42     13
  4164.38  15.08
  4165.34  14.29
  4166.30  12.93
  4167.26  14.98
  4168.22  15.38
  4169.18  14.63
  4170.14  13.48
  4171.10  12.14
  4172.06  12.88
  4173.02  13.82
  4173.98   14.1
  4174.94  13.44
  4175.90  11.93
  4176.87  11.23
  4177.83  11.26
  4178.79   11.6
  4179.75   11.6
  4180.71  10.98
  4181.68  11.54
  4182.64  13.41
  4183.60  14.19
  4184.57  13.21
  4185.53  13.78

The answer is 2.55 angstroms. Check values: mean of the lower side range 13.9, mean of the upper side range 13.8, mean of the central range 12.9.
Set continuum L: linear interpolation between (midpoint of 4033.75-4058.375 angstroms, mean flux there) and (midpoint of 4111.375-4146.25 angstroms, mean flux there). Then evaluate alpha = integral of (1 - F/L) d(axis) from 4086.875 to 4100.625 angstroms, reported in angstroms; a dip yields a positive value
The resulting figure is 0.5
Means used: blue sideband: 13.5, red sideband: 13.6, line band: 13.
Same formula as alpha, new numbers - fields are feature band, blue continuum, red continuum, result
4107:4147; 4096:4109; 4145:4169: -2.3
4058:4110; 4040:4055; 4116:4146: 0.6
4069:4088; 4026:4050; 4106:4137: -0.6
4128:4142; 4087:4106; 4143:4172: -0.6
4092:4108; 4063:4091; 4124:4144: 1.9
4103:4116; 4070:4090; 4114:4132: 0.7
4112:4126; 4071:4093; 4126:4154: 0.5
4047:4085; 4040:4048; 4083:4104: -2.9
